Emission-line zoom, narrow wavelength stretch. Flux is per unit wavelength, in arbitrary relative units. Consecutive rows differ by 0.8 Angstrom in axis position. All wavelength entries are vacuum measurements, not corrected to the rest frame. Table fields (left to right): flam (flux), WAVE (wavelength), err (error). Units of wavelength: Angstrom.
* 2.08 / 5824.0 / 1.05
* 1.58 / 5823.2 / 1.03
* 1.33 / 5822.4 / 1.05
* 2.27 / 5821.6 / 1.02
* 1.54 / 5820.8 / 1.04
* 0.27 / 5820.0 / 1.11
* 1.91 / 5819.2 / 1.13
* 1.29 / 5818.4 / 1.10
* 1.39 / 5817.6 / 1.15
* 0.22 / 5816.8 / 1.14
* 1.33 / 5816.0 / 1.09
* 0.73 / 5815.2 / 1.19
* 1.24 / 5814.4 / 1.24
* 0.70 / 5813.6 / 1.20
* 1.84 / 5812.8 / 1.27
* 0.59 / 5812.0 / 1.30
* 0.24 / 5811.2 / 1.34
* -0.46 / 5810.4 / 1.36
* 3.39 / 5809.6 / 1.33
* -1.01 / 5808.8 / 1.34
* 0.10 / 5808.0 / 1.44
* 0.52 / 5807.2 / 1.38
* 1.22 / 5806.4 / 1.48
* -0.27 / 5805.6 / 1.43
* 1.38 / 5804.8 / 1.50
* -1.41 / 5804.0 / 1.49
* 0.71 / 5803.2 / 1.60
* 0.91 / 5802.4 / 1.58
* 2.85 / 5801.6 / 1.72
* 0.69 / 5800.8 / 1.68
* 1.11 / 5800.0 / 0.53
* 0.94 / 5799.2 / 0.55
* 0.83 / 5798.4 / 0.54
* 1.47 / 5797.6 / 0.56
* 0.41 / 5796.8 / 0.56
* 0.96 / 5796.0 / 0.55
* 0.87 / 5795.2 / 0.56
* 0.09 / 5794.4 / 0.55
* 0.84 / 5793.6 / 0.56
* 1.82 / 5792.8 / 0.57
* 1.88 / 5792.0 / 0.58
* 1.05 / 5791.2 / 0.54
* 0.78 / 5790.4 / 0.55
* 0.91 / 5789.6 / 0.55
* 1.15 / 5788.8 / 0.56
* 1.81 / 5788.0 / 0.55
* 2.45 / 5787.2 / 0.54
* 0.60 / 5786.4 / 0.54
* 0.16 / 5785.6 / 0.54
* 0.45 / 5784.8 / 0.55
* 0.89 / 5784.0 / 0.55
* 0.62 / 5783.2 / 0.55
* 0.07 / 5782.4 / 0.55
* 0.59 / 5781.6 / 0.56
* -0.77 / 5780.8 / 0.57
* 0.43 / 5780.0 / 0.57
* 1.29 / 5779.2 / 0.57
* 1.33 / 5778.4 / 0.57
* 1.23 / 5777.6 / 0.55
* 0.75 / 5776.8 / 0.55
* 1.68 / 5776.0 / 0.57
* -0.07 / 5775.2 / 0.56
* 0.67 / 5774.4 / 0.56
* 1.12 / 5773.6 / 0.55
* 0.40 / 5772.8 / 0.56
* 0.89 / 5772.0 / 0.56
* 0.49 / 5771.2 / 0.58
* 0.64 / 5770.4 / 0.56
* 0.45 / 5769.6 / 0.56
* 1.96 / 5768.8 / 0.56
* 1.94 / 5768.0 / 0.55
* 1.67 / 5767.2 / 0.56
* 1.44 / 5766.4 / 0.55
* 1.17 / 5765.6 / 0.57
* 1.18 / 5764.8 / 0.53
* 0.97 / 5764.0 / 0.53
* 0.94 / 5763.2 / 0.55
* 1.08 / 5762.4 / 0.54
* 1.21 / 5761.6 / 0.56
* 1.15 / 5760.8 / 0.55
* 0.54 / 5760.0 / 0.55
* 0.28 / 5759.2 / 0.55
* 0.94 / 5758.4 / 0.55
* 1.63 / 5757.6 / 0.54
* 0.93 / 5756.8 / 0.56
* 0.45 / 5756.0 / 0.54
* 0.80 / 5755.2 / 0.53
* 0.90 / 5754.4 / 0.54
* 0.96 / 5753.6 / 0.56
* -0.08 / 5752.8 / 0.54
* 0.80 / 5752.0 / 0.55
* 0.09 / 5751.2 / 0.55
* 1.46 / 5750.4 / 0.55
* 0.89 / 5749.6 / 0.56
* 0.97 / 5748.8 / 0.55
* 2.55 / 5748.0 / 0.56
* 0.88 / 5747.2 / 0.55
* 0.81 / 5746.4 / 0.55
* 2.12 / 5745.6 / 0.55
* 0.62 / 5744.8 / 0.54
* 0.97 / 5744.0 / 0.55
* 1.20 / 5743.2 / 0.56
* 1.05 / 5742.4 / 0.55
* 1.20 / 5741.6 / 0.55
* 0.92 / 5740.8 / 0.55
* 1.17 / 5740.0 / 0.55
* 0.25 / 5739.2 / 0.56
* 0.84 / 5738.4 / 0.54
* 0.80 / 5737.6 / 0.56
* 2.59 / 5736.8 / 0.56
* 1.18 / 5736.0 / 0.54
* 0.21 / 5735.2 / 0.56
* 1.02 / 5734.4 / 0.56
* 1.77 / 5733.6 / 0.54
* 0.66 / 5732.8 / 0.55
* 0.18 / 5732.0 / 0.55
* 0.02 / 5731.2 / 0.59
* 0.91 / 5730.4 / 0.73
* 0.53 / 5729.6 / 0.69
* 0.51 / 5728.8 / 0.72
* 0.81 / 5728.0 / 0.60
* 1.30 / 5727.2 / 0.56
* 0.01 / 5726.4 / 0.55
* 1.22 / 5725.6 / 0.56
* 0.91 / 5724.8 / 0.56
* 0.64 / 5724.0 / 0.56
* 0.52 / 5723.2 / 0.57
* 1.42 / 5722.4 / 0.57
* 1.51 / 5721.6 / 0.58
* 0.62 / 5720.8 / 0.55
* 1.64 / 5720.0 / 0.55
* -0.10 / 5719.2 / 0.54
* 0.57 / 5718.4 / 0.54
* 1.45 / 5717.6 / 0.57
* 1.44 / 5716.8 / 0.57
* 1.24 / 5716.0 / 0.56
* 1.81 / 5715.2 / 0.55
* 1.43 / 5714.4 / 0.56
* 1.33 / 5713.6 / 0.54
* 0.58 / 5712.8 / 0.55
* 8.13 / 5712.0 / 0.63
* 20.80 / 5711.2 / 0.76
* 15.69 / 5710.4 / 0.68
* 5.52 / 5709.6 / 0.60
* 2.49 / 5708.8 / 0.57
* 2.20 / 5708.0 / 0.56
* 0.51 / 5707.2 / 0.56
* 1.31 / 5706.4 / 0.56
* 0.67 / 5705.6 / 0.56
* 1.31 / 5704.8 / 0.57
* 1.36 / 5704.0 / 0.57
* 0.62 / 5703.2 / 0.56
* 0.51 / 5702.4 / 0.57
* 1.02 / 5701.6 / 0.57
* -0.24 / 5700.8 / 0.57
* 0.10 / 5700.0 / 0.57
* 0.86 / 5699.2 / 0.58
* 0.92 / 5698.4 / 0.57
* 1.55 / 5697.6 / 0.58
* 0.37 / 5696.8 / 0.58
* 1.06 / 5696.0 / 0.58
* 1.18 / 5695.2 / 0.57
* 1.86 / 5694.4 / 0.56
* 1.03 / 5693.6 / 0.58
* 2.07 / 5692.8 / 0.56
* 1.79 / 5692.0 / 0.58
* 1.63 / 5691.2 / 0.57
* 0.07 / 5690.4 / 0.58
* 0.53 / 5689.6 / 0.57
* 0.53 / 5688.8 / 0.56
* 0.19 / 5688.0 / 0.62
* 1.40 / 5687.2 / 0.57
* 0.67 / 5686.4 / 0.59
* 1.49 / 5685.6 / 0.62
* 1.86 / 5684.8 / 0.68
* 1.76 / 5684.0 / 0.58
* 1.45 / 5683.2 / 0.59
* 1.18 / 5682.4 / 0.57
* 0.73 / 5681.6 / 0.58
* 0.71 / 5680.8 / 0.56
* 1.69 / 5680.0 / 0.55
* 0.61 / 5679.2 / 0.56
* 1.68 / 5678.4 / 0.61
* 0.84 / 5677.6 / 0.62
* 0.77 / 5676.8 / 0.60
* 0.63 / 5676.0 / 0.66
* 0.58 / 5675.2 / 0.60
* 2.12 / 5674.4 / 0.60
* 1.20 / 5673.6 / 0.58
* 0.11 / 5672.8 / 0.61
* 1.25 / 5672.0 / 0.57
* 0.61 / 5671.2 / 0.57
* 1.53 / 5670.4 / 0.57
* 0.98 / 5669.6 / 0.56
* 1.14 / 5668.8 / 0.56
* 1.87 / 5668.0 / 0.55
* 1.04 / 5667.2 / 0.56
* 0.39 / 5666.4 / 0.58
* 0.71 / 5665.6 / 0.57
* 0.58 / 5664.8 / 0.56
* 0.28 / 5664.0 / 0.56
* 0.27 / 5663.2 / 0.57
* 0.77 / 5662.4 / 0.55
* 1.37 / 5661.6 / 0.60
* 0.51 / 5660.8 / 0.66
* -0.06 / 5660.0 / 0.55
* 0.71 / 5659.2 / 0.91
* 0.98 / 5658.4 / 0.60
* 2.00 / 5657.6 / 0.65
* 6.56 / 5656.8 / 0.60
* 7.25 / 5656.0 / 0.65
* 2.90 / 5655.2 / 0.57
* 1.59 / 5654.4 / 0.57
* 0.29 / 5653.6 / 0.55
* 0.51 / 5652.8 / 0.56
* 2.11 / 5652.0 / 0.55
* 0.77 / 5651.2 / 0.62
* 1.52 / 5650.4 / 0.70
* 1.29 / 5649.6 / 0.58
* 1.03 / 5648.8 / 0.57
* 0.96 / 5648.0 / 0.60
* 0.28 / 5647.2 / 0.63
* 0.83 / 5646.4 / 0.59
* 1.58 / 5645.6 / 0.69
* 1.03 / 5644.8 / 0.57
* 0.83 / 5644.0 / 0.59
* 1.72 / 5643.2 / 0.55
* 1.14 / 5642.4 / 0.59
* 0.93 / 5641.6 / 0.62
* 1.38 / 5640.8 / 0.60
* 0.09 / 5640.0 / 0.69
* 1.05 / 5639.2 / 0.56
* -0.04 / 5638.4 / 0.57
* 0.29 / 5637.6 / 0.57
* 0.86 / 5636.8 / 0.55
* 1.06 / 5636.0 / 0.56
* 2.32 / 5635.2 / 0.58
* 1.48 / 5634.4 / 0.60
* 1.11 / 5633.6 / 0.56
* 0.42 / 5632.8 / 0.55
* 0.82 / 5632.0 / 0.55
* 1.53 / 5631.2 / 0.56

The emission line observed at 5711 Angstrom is [O III] 5007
